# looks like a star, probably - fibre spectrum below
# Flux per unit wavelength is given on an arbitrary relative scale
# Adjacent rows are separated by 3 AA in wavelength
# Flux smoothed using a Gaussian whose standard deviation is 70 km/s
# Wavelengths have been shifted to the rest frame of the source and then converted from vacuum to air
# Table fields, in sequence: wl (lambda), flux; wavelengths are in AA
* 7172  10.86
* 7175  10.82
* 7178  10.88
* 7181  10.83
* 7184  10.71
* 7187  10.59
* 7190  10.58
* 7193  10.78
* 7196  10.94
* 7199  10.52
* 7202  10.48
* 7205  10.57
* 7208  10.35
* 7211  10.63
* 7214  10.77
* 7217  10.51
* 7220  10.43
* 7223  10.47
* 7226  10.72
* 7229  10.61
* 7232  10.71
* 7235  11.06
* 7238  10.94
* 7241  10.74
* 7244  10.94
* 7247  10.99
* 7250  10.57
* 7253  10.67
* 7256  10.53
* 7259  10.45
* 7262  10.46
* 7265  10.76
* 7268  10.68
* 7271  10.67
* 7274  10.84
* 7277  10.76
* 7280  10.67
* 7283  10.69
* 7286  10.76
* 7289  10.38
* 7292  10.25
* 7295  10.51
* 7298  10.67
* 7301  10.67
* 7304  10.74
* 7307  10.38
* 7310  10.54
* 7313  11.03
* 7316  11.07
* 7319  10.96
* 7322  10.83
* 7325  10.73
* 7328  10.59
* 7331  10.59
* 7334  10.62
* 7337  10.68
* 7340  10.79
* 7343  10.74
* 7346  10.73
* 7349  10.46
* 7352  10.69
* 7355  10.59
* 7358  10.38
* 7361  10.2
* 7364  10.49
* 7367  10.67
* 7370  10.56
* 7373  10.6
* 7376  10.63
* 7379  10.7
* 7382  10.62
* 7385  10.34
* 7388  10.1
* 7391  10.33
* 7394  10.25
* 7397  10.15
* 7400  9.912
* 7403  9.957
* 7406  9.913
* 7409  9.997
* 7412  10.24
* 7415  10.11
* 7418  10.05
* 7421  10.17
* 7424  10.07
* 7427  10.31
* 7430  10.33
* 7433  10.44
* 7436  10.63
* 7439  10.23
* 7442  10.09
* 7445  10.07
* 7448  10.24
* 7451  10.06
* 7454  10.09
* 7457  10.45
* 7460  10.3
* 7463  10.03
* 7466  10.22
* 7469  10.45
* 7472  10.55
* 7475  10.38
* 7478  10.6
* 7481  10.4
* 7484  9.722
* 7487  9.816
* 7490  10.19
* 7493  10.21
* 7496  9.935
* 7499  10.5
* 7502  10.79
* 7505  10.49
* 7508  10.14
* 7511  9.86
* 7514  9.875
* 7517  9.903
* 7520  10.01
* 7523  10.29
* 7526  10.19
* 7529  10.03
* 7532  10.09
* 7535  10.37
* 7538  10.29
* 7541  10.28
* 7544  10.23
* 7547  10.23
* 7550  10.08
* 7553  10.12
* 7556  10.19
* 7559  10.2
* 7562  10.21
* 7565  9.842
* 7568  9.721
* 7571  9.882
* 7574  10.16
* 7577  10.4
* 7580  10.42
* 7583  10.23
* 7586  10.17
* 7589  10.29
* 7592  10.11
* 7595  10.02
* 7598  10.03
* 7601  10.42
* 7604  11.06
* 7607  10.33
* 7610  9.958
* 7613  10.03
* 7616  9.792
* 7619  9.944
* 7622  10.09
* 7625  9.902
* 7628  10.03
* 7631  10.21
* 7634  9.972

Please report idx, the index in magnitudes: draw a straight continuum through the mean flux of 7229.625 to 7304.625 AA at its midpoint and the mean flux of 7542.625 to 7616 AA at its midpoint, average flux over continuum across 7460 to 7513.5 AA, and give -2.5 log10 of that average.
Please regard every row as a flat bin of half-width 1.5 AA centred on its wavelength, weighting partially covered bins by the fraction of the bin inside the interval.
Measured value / 0.01 mag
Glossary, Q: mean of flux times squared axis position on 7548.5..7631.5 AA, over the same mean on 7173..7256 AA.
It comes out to 1.05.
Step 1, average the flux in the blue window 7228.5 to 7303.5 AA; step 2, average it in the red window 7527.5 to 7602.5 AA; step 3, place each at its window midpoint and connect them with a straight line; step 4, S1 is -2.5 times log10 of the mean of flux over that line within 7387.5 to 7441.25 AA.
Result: 0.03 mag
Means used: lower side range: 10.7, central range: 10.2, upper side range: 10.2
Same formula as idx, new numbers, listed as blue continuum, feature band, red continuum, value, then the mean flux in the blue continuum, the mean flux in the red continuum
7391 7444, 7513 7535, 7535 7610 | 0.012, 10.2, 10.2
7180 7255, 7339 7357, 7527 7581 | -0.018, 10.7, 10.2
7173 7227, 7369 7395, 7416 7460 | -0.014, 10.6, 10.2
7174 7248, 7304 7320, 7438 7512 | -0.027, 10.7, 10.2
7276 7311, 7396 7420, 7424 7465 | 0.030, 10.6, 10.2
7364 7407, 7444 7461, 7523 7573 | 0.006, 10.3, 10.1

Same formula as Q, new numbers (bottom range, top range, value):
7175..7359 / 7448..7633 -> 1.03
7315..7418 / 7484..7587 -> 1.01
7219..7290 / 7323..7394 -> 1.02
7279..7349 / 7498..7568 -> 1.01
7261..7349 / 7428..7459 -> 1.00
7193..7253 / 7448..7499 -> 1.02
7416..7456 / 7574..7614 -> 1.05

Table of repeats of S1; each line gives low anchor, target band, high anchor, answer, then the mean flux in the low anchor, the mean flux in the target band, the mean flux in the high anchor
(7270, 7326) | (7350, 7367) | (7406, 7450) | 0.00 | 10.7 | 10.5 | 10.2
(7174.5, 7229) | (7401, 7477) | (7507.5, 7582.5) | 0.01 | 10.6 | 10.2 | 10.1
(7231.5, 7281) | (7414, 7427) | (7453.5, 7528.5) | 0.03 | 10.7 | 10.1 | 10.2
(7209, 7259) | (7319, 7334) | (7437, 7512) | -0.02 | 10.7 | 10.7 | 10.2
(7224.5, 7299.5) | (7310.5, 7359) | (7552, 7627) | -0.02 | 10.7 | 10.7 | 10.1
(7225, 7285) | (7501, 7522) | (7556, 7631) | 0.01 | 10.7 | 10.1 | 10.1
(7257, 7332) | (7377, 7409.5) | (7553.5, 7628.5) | 0.03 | 10.7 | 10.2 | 10.1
